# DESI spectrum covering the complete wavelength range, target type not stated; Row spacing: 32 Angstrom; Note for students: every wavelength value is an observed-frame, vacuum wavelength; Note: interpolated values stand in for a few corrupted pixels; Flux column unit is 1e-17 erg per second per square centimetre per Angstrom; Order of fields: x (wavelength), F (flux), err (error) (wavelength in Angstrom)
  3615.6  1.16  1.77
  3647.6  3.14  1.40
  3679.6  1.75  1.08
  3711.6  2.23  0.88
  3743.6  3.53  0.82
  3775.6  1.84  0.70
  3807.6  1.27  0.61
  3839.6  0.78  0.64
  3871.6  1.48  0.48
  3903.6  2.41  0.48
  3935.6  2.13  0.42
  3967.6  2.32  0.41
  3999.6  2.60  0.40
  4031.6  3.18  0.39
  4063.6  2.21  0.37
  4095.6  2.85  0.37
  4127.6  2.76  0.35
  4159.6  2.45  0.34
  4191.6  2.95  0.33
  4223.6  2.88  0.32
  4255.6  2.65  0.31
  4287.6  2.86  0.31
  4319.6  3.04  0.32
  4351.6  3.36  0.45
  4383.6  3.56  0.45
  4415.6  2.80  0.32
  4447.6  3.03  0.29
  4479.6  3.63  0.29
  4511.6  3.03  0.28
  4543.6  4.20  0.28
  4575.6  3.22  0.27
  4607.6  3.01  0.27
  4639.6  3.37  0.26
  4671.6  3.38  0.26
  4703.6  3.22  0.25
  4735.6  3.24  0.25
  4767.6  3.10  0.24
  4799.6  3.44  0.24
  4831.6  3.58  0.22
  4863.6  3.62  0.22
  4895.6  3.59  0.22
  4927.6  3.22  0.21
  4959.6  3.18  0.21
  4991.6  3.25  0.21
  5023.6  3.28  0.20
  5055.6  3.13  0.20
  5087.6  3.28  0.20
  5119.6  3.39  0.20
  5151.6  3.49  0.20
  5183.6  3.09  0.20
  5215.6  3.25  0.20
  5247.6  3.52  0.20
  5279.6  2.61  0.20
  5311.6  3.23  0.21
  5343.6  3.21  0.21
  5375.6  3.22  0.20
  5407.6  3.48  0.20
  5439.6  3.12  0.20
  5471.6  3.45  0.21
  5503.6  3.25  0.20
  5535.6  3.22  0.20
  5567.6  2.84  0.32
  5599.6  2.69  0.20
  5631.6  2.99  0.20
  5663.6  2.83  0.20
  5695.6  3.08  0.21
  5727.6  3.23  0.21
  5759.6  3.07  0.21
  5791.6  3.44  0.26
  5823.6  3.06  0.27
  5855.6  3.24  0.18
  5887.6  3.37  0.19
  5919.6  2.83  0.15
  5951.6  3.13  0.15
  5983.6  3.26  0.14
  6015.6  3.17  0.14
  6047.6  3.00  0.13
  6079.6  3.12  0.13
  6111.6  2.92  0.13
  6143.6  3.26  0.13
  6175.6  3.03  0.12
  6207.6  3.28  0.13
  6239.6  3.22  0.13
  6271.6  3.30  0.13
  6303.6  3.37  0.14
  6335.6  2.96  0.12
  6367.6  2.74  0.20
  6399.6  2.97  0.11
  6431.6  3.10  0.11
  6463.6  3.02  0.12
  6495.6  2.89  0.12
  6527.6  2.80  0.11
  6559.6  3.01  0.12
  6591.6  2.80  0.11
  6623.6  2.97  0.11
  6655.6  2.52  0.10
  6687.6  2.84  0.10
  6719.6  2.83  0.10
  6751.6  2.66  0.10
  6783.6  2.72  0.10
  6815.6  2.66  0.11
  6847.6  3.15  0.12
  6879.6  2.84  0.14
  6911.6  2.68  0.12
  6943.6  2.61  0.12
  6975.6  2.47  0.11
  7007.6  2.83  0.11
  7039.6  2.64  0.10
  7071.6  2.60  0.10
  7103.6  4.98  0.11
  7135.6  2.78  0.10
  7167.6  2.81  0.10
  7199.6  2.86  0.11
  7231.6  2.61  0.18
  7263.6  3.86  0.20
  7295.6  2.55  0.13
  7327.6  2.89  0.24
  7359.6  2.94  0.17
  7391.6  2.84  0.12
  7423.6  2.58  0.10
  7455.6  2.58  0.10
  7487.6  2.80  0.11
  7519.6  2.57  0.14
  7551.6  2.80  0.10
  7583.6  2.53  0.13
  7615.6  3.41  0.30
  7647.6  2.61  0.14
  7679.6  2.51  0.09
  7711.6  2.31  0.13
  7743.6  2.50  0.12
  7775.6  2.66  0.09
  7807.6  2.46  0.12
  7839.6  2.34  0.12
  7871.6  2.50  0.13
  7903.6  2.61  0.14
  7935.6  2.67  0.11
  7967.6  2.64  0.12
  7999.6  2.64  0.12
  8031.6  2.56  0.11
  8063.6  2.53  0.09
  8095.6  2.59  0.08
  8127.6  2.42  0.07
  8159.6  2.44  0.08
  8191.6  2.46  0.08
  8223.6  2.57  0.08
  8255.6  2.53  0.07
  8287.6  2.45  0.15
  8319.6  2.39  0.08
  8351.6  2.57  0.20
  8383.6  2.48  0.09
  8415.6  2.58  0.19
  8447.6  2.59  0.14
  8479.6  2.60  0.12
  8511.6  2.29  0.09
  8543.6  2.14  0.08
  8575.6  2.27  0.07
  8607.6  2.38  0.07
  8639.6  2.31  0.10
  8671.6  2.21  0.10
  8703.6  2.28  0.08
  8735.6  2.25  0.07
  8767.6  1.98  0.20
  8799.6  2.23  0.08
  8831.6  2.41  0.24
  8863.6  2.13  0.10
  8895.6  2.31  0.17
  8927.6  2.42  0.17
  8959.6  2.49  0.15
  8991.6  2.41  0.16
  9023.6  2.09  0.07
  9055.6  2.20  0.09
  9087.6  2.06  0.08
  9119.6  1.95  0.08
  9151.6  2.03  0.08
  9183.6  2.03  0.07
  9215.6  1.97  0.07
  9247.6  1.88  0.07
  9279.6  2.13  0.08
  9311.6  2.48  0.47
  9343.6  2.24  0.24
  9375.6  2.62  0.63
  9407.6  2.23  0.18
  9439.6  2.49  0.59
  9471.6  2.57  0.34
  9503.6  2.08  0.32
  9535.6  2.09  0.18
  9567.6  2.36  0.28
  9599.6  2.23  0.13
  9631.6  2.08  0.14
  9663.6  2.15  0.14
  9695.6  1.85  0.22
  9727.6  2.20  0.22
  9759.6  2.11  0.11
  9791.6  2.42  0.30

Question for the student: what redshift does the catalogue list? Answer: 0.081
